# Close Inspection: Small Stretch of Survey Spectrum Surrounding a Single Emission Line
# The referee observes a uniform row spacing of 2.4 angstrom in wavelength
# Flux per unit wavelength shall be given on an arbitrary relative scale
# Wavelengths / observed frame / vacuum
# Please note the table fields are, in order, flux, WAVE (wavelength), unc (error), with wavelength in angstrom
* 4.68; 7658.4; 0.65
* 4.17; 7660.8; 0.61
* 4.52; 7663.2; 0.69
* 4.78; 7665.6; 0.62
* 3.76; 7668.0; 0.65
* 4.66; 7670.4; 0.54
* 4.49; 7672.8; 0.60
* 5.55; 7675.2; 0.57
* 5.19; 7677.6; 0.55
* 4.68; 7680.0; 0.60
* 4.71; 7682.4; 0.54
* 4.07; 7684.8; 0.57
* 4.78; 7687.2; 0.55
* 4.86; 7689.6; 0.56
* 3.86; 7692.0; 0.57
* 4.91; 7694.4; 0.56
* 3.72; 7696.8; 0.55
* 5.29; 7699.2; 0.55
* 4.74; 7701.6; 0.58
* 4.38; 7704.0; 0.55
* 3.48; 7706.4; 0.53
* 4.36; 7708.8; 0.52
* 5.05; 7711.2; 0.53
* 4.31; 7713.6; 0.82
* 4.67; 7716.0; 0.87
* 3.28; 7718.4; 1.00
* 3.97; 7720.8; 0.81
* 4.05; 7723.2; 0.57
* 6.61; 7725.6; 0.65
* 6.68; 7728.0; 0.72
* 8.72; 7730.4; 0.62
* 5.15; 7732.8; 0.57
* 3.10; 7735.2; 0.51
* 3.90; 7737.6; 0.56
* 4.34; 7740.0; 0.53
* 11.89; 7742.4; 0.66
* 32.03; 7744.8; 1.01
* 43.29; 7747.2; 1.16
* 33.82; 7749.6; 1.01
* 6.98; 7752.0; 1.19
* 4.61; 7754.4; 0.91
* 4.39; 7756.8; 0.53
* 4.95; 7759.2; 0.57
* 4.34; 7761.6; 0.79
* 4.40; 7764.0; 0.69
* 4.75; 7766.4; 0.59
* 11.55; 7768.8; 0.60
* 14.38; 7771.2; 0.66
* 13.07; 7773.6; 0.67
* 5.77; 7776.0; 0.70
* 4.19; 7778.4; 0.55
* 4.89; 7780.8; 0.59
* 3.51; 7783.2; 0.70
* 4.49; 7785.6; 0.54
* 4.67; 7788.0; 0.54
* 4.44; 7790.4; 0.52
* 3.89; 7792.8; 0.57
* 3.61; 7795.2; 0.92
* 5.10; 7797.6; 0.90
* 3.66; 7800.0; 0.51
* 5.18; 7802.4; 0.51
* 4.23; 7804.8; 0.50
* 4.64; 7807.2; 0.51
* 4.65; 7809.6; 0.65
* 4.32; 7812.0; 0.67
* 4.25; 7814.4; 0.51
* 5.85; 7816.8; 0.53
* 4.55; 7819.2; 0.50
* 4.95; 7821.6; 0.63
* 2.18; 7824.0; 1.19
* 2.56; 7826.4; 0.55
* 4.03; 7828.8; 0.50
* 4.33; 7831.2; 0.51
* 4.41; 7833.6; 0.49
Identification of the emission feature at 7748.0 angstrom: H-alpha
